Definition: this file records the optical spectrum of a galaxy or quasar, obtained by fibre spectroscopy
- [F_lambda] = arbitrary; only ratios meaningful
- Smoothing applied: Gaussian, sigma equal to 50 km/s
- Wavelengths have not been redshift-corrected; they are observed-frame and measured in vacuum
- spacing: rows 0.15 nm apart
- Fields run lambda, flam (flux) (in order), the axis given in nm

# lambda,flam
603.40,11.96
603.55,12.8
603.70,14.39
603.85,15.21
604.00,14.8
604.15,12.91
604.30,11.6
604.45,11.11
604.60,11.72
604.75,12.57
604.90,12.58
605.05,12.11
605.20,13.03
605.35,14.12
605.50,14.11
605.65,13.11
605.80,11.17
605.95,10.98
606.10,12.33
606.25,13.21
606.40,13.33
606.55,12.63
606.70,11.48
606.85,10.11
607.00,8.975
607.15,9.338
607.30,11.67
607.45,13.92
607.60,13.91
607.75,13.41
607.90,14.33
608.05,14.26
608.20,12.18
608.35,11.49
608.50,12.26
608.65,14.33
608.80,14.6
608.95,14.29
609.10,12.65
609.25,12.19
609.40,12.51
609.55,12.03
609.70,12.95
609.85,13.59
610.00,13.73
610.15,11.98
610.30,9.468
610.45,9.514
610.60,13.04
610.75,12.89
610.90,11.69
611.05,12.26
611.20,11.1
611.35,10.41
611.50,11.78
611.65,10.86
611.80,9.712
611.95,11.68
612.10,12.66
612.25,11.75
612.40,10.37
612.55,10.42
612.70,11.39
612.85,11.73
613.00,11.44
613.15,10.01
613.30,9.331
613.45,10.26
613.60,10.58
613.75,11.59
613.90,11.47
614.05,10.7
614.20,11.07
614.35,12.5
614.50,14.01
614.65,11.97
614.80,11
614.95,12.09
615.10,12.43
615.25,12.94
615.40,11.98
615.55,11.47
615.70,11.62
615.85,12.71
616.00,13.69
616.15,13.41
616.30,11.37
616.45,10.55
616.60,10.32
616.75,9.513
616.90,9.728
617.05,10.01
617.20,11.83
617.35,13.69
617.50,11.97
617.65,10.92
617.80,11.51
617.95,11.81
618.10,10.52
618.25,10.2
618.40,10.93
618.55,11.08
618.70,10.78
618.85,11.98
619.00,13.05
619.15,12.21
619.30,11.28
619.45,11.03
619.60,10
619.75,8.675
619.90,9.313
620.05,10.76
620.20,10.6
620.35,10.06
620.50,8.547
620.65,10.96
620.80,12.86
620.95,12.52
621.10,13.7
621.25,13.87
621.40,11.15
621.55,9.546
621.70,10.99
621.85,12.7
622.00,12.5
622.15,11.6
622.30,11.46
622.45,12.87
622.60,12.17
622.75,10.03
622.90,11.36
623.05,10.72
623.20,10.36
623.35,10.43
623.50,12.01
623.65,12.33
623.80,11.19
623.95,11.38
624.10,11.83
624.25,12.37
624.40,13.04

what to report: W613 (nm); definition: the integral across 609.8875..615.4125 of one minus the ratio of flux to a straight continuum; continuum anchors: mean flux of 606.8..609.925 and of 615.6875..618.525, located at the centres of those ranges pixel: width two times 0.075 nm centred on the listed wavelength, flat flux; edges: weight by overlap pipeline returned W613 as 0.253 nm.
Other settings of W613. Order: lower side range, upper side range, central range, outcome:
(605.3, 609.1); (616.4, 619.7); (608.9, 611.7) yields 0.03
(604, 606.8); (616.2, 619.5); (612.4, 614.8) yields 0.09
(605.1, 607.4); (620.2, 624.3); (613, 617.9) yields 0.09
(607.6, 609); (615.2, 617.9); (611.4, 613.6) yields 0.28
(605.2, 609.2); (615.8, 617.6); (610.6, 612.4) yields 0.09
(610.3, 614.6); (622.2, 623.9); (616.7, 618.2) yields 0.02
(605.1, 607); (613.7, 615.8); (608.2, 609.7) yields -0.09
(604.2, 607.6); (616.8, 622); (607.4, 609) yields -0.21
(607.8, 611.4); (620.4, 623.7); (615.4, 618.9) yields 0.16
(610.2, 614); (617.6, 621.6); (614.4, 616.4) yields -0.22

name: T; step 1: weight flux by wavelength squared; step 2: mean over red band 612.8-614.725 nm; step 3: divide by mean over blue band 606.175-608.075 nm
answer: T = 0.94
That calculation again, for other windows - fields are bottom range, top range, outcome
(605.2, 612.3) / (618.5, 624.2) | 0.96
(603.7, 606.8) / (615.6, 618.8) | 0.93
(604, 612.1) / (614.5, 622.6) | 0.97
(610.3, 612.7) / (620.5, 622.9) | 1.08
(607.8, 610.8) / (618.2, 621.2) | 0.90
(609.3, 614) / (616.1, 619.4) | 1.01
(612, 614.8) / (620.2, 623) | 1.05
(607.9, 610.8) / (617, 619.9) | 0.91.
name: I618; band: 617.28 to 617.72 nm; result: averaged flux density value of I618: 12.2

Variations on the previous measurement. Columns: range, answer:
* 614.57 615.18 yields 11.9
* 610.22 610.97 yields 11.3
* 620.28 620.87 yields 10.6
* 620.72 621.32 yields 13.2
